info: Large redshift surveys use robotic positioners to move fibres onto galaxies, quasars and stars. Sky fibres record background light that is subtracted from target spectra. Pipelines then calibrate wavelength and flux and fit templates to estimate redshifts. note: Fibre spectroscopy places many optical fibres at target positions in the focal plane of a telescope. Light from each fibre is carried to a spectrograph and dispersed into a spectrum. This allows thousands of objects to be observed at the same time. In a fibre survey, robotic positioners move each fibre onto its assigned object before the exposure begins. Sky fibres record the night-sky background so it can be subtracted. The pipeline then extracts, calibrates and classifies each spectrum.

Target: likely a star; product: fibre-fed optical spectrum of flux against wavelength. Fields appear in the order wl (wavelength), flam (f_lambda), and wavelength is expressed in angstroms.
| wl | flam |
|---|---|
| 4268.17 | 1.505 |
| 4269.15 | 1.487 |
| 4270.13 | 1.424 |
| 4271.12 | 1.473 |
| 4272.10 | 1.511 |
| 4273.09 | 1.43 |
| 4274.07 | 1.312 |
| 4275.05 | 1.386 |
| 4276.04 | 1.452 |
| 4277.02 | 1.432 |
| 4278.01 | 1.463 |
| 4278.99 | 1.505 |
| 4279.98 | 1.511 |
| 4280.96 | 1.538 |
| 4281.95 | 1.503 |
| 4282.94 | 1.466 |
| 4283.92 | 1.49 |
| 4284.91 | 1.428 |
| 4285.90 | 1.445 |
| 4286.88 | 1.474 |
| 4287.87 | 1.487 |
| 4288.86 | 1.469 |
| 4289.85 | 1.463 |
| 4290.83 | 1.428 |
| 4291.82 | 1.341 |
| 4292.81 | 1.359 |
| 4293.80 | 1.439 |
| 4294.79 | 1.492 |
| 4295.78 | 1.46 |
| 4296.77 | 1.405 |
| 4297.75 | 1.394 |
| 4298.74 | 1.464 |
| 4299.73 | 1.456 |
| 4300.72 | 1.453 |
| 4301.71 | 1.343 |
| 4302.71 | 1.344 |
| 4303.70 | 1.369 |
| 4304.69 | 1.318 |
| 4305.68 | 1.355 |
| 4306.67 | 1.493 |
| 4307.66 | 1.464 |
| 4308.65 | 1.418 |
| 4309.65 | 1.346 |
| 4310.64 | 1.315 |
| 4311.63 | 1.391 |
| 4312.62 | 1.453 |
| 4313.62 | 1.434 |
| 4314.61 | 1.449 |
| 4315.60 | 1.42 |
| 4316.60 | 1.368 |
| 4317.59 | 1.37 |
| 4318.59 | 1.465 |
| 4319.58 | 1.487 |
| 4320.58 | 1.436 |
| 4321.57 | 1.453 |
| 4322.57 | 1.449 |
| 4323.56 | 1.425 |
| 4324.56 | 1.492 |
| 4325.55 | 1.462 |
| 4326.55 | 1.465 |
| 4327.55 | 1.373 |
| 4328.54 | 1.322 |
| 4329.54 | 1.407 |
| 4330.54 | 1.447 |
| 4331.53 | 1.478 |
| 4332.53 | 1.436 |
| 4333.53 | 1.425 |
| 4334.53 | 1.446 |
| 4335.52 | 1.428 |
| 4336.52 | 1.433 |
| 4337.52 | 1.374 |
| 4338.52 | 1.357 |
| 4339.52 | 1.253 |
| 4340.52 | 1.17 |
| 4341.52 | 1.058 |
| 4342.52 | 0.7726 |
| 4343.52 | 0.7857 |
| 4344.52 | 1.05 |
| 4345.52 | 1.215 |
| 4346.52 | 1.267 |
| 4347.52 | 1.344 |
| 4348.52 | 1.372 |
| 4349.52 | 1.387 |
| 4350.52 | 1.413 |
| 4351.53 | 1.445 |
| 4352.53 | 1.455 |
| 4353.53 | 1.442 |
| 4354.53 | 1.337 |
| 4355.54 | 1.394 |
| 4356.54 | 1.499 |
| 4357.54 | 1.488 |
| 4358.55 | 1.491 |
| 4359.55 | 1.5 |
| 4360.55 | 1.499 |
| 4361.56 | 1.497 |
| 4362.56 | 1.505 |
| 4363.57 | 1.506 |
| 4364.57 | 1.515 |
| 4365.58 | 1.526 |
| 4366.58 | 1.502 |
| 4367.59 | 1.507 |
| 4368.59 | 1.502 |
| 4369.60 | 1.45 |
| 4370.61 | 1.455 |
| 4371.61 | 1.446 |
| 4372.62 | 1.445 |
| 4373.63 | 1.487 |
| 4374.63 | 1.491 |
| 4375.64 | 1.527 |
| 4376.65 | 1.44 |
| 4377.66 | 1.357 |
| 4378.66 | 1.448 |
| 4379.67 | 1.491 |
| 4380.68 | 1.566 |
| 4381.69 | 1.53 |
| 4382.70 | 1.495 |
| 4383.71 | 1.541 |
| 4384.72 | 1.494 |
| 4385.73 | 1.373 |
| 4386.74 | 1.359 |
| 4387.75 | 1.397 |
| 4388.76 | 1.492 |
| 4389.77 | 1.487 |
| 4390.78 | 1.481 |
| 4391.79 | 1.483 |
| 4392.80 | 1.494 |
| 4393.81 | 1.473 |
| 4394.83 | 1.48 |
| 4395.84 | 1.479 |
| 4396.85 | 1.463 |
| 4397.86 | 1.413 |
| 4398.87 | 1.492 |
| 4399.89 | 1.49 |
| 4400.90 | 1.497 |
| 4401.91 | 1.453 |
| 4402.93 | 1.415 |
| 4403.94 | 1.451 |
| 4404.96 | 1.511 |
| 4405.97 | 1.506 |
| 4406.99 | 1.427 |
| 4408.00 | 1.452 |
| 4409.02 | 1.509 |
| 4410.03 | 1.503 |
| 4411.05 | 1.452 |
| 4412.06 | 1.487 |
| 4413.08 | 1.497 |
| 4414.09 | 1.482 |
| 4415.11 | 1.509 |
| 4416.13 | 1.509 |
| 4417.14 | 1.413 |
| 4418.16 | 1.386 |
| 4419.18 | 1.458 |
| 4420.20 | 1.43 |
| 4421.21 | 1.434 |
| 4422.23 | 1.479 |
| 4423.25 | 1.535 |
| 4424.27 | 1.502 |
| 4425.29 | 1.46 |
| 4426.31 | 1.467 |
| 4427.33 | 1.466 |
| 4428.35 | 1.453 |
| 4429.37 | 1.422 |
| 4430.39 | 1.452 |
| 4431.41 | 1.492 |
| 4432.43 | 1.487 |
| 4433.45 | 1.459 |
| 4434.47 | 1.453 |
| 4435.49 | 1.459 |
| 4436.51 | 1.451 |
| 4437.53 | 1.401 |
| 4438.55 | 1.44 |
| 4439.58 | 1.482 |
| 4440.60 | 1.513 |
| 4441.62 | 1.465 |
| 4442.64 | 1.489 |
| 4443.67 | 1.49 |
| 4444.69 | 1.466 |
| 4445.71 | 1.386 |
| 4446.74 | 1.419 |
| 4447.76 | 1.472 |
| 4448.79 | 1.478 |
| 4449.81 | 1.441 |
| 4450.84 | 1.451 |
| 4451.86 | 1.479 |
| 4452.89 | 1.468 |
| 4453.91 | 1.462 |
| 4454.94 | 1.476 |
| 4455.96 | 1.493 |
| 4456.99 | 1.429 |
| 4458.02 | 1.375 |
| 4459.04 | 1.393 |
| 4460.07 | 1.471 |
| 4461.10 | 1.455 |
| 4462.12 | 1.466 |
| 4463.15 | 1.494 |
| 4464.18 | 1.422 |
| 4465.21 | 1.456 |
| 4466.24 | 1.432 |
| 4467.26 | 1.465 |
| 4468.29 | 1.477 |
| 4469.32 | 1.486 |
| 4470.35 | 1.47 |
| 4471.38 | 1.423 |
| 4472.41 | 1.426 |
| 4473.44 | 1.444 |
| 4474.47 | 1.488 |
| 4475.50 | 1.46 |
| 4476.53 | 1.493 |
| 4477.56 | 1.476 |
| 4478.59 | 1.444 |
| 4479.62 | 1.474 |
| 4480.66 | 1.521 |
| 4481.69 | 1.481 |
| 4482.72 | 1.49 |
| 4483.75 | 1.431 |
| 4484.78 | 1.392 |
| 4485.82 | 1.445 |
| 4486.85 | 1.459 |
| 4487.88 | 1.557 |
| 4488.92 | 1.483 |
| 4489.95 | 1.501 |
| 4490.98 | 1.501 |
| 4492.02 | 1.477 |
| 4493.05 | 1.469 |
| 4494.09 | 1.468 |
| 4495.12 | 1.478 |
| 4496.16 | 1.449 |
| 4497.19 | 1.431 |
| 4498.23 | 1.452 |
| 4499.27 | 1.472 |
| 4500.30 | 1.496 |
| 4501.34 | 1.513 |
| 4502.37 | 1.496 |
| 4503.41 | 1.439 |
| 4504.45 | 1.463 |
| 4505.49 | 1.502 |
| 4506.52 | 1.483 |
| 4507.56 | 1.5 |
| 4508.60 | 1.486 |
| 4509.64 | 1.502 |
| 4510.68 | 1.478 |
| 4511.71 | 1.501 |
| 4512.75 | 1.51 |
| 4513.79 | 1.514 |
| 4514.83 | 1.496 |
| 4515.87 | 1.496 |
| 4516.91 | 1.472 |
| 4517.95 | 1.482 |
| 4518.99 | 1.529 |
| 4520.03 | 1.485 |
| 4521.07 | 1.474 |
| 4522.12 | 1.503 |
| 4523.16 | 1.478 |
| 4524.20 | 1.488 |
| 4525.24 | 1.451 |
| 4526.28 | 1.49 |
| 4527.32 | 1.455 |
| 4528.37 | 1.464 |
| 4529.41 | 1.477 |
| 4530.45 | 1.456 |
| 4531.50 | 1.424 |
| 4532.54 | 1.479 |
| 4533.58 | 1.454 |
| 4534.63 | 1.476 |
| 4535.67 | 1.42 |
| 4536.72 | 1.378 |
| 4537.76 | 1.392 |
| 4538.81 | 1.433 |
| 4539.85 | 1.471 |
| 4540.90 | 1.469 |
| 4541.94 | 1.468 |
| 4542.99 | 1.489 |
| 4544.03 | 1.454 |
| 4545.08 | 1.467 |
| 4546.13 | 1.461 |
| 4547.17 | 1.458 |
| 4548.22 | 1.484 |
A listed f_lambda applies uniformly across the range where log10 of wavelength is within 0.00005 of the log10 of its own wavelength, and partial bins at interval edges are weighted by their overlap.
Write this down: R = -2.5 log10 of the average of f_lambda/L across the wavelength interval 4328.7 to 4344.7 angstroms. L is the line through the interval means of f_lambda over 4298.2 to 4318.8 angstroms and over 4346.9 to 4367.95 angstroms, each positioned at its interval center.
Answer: 0.13 mag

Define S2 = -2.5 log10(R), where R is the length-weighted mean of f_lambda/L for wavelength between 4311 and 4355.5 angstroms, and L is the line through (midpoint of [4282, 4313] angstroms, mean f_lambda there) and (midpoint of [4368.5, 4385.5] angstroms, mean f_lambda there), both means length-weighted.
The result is 0.07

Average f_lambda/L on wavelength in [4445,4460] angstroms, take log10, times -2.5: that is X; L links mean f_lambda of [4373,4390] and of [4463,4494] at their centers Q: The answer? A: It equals 0.02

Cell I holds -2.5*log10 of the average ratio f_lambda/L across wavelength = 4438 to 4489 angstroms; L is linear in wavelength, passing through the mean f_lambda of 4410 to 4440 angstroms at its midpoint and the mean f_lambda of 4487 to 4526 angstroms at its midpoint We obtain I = 0.01 mag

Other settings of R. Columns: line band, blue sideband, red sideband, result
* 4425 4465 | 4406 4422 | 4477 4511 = 0.01 mag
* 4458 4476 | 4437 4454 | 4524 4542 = 0.00 mag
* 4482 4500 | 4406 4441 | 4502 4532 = 0.01 mag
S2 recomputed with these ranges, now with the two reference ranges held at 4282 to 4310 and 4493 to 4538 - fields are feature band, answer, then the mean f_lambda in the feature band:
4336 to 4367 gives 0.07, 1.35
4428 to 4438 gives 0.00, 1.45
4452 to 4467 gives 0.01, 1.45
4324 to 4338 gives 0.00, 1.43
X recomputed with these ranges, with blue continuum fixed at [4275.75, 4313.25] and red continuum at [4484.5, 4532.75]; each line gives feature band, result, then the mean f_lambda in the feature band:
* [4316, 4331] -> 0.01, 1.43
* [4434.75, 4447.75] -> 0.01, 1.46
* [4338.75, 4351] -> 0.22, 1.18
